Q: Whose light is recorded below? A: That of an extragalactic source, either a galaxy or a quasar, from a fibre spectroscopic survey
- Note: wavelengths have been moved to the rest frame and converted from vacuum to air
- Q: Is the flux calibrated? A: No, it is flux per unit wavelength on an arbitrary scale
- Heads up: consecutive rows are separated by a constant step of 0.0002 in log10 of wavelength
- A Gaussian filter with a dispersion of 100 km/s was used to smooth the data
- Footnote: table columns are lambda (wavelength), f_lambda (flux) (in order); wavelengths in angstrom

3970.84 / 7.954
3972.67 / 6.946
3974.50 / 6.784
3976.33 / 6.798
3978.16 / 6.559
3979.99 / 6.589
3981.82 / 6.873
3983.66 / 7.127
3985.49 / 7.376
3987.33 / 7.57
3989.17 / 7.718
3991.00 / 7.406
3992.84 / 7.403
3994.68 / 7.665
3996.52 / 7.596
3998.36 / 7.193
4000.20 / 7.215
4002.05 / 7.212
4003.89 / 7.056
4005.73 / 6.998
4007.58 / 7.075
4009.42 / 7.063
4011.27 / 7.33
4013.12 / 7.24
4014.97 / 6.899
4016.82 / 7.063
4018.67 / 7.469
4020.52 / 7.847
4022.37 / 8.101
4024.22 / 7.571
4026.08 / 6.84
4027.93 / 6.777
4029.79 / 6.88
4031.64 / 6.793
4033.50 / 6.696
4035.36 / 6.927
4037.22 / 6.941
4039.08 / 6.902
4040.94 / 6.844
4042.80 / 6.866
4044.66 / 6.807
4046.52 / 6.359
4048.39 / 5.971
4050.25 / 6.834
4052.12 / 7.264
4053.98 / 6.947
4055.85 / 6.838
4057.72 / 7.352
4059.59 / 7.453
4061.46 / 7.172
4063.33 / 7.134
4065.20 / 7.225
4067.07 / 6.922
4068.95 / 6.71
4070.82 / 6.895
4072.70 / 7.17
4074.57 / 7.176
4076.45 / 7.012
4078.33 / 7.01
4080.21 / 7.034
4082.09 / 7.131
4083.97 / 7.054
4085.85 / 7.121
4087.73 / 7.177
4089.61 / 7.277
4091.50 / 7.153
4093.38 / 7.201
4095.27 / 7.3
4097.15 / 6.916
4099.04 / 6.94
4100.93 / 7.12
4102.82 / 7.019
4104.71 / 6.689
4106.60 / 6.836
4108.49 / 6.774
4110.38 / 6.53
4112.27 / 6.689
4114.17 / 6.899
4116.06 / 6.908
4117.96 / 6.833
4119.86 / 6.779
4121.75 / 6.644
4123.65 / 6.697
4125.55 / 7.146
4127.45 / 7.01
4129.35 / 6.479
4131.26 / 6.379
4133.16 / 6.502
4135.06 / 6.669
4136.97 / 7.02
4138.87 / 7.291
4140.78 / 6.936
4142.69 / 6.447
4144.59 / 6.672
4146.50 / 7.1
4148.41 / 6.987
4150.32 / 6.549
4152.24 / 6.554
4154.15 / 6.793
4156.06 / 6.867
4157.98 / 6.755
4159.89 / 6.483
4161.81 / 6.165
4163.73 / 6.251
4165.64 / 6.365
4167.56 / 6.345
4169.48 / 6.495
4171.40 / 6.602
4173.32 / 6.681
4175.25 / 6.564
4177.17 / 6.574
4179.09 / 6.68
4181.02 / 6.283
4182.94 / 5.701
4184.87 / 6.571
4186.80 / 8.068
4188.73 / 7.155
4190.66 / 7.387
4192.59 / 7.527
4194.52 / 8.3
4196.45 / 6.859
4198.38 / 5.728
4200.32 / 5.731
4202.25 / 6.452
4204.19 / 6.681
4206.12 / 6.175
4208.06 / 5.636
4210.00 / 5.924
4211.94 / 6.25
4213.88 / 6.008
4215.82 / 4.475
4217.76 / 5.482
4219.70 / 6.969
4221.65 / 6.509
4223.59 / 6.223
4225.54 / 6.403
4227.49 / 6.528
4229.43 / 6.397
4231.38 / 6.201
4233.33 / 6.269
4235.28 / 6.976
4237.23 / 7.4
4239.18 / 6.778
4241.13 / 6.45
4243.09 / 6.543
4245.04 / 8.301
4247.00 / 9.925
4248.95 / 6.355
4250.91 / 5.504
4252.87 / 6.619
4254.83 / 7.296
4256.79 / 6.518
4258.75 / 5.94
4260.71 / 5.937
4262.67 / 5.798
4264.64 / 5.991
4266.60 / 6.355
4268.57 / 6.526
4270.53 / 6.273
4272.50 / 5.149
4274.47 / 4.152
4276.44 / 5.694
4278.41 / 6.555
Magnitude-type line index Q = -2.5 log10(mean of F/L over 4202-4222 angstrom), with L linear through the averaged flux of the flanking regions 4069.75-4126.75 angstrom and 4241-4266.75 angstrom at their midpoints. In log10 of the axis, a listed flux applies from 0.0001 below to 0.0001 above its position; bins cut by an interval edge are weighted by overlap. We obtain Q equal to 0.13 mag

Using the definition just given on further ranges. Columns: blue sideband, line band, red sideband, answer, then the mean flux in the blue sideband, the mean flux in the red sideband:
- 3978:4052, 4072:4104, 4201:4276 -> -0.039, 7.1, 6.34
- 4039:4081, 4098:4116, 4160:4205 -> 0.000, 6.95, 6.66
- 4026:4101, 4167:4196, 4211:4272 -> -0.036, 6.98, 6.48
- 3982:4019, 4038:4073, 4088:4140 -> 0.024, 7.27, 6.88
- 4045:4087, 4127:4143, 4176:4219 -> -0.008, 6.99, 6.44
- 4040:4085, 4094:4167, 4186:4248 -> 0.012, 6.97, 6.68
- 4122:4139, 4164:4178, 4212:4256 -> 0.033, 6.77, 6.61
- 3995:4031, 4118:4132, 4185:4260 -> 0.027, 7.24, 6.63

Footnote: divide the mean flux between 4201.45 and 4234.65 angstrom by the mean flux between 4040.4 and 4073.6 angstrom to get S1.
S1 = 0.9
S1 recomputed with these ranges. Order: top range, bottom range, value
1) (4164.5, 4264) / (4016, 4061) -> 0.93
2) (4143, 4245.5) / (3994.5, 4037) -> 0.91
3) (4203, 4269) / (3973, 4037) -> 0.90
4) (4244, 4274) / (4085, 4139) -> 0.95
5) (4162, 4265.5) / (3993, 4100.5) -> 0.92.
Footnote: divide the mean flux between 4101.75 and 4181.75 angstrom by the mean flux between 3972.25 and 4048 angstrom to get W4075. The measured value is 0.94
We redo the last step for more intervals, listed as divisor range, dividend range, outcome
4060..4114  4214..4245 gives 0.92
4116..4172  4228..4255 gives 1.03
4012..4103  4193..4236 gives 0.89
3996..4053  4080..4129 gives 0.99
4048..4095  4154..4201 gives 0.95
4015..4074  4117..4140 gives 0.97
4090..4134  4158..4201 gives 0.97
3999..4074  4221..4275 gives 0.92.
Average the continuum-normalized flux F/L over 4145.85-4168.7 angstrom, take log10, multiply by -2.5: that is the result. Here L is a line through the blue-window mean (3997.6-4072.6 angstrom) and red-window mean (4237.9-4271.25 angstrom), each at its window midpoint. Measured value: 0.04 mag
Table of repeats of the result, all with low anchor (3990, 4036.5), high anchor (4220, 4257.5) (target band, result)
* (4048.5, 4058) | 0.032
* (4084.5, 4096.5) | -0.019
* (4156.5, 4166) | 0.083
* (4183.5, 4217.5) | 0.062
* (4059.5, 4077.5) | 0.007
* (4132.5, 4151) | 0.024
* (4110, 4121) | 0.038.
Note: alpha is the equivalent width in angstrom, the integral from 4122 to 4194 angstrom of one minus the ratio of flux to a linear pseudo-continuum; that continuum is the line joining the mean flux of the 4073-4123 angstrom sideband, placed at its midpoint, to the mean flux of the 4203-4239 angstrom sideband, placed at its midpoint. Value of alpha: -1.2 angstrom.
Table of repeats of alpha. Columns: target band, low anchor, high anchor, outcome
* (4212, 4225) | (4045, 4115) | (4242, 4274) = 1.3 angstrom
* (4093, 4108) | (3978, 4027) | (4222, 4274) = 0.0 angstrom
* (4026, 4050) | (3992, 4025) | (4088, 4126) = 1.6 angstrom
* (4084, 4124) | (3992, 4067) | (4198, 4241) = -1.0 angstrom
